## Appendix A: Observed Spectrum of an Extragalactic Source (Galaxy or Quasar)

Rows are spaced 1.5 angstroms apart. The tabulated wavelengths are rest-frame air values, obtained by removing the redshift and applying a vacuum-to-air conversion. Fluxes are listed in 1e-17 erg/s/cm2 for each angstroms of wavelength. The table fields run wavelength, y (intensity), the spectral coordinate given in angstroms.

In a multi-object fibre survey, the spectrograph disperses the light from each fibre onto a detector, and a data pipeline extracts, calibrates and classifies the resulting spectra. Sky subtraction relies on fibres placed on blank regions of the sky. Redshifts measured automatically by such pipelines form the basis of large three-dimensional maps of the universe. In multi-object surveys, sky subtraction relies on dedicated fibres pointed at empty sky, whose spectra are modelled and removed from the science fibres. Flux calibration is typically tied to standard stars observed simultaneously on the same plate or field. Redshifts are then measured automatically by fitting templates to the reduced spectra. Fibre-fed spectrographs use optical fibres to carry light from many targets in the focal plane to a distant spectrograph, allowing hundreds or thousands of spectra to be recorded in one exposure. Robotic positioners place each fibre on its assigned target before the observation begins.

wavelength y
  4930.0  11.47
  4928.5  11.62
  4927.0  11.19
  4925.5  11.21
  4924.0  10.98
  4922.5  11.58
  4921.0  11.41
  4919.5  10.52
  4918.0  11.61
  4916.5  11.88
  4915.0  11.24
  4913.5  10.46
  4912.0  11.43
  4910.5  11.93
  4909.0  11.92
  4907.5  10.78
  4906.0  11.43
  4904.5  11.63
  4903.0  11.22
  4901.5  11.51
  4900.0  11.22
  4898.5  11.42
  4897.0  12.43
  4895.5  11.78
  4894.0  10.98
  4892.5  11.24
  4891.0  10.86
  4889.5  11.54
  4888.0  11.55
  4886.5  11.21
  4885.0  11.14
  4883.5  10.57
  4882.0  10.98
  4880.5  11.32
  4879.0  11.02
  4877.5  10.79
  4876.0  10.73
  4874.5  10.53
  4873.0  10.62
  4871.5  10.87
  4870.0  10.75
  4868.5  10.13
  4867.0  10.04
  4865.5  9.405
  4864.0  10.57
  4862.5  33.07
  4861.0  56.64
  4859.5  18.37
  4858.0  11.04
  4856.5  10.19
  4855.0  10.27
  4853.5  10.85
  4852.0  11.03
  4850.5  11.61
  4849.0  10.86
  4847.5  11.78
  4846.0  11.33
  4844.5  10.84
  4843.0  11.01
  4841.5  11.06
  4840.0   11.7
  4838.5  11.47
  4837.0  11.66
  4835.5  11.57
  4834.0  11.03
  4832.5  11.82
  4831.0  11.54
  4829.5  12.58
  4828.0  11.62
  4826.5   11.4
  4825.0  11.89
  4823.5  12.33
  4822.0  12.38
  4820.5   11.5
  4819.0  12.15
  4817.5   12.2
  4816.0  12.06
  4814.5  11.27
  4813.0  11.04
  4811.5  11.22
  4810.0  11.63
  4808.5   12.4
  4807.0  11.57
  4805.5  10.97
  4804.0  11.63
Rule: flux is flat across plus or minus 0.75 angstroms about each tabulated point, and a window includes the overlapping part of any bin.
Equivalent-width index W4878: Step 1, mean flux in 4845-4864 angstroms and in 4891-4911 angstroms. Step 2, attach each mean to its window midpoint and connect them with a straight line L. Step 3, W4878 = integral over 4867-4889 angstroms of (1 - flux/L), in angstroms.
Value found 5.07 angstroms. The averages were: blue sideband 16.9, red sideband 11.5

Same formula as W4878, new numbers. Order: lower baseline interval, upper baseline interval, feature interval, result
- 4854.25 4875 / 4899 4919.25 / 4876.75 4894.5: 3.4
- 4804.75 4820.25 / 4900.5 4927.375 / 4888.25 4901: -0.1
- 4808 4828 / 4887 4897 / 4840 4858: 0.9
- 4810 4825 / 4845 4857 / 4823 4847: -0.4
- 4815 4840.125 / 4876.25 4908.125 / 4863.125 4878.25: 1.1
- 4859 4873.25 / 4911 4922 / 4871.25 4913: 9.2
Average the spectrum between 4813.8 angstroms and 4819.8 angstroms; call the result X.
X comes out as 11.9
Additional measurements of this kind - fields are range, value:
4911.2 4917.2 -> 11.3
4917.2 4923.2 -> 11.3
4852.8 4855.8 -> 10.5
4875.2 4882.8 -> 11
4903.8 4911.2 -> 11.5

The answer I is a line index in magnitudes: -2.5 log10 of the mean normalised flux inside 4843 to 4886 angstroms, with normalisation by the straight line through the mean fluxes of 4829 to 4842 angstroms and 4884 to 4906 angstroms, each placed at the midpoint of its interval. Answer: -0.17 mag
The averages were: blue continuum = 11.6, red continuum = 11.4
